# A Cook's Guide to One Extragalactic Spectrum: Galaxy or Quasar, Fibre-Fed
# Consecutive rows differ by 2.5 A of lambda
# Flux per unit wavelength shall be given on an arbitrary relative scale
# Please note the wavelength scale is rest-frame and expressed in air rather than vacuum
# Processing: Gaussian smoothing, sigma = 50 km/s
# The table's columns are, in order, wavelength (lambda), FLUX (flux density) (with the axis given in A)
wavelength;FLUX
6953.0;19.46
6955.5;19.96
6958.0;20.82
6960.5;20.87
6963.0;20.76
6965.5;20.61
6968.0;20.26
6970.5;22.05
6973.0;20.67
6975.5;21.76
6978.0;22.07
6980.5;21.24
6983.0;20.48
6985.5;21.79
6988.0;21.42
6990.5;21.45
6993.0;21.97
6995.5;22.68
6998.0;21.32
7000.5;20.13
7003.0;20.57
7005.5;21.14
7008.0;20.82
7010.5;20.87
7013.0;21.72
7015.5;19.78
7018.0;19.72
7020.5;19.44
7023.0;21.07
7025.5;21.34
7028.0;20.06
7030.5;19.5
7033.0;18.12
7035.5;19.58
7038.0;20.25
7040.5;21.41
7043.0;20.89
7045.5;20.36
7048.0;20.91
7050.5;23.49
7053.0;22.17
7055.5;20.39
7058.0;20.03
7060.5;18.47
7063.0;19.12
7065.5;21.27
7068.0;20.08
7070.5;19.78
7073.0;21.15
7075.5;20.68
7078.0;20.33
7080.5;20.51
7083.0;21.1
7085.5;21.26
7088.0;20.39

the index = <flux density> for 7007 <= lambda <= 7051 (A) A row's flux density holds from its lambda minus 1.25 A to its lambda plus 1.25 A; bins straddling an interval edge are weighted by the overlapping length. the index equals 20.5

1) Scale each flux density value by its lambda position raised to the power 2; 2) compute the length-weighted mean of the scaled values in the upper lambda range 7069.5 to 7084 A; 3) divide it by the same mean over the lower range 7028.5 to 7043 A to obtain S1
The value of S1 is 1.0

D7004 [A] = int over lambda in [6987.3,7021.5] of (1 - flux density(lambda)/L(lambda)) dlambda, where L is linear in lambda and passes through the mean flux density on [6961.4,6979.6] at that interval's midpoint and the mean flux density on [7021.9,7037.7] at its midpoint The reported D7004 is -0.76 A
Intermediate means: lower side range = 21.2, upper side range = 20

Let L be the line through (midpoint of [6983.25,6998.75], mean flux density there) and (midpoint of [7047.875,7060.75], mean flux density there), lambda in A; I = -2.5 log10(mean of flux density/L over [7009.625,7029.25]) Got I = 0.05 mag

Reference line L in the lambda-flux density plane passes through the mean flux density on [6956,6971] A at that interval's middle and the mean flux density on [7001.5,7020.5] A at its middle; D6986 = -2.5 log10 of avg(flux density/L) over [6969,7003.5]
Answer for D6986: -0.037 mag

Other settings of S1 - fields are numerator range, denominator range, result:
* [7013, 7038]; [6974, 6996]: 0.93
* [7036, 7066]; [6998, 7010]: 1.01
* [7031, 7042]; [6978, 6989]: 0.94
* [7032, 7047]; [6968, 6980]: 0.96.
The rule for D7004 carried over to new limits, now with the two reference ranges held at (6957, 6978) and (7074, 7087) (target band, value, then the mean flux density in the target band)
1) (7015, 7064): 1.30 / 20.3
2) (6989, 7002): -0.32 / 21.5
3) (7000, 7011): 0.11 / 20.7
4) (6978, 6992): -0.24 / 21.4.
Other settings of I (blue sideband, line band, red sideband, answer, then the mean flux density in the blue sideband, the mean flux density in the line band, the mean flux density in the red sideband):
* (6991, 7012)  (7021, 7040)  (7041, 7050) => 0.056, 21.2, 20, 21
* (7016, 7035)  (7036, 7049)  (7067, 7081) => -0.033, 19.9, 20.7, 20.4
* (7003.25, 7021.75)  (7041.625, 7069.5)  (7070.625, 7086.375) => 0.001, 20.5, 20.6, 20.8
